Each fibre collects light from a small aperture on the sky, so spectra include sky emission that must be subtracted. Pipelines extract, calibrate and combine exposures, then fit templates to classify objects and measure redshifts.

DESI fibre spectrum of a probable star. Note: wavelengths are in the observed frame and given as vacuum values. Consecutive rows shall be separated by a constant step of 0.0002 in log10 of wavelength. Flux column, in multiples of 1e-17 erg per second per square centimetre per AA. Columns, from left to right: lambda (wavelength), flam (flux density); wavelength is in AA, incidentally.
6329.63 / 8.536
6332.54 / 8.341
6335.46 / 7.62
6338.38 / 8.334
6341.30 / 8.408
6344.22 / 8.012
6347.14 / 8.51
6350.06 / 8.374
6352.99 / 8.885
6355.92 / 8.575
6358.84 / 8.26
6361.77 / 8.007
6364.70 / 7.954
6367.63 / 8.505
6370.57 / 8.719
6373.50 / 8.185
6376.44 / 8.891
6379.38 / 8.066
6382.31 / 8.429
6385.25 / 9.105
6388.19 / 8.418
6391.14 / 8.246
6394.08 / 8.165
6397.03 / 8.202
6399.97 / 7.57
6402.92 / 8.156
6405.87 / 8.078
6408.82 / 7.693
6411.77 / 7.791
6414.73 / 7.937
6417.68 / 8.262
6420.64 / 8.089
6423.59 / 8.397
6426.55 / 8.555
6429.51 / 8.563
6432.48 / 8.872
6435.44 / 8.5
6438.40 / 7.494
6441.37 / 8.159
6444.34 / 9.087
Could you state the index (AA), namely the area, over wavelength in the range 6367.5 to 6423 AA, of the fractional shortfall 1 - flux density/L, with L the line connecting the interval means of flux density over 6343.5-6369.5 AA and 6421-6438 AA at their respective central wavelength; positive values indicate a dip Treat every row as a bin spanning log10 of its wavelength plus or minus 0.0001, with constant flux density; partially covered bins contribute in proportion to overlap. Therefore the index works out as 1.24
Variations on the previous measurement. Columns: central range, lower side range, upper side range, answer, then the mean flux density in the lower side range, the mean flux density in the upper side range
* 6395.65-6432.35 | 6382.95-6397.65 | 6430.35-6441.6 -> 1.0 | 8.44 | 8.28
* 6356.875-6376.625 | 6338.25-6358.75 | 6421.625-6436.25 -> 0.3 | 8.44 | 8.57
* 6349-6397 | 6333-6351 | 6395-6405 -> -1.9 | 8.21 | 7.99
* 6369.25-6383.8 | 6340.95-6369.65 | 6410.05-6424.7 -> -0.3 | 8.35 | 8.08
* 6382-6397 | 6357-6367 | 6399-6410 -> -0.9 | 8.14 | 7.89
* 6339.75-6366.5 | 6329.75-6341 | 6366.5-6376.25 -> 0.0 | 8.18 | 8.52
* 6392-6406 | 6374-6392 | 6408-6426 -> 0.4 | 8.51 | 8.07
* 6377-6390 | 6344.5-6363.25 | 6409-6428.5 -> -0.4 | 8.41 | 8.15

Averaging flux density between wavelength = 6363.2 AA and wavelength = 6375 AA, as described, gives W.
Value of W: 8.34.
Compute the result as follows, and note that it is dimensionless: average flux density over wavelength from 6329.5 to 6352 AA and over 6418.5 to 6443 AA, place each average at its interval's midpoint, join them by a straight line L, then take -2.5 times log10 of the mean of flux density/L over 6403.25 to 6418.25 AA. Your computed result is 0.049 mag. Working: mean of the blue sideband 8.26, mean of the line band 7.95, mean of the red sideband 8.33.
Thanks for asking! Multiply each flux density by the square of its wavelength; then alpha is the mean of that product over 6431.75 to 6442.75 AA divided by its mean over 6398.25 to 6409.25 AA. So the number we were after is 1.1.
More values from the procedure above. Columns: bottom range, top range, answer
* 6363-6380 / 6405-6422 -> 0.96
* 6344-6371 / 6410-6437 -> 1.01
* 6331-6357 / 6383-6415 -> 0.99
